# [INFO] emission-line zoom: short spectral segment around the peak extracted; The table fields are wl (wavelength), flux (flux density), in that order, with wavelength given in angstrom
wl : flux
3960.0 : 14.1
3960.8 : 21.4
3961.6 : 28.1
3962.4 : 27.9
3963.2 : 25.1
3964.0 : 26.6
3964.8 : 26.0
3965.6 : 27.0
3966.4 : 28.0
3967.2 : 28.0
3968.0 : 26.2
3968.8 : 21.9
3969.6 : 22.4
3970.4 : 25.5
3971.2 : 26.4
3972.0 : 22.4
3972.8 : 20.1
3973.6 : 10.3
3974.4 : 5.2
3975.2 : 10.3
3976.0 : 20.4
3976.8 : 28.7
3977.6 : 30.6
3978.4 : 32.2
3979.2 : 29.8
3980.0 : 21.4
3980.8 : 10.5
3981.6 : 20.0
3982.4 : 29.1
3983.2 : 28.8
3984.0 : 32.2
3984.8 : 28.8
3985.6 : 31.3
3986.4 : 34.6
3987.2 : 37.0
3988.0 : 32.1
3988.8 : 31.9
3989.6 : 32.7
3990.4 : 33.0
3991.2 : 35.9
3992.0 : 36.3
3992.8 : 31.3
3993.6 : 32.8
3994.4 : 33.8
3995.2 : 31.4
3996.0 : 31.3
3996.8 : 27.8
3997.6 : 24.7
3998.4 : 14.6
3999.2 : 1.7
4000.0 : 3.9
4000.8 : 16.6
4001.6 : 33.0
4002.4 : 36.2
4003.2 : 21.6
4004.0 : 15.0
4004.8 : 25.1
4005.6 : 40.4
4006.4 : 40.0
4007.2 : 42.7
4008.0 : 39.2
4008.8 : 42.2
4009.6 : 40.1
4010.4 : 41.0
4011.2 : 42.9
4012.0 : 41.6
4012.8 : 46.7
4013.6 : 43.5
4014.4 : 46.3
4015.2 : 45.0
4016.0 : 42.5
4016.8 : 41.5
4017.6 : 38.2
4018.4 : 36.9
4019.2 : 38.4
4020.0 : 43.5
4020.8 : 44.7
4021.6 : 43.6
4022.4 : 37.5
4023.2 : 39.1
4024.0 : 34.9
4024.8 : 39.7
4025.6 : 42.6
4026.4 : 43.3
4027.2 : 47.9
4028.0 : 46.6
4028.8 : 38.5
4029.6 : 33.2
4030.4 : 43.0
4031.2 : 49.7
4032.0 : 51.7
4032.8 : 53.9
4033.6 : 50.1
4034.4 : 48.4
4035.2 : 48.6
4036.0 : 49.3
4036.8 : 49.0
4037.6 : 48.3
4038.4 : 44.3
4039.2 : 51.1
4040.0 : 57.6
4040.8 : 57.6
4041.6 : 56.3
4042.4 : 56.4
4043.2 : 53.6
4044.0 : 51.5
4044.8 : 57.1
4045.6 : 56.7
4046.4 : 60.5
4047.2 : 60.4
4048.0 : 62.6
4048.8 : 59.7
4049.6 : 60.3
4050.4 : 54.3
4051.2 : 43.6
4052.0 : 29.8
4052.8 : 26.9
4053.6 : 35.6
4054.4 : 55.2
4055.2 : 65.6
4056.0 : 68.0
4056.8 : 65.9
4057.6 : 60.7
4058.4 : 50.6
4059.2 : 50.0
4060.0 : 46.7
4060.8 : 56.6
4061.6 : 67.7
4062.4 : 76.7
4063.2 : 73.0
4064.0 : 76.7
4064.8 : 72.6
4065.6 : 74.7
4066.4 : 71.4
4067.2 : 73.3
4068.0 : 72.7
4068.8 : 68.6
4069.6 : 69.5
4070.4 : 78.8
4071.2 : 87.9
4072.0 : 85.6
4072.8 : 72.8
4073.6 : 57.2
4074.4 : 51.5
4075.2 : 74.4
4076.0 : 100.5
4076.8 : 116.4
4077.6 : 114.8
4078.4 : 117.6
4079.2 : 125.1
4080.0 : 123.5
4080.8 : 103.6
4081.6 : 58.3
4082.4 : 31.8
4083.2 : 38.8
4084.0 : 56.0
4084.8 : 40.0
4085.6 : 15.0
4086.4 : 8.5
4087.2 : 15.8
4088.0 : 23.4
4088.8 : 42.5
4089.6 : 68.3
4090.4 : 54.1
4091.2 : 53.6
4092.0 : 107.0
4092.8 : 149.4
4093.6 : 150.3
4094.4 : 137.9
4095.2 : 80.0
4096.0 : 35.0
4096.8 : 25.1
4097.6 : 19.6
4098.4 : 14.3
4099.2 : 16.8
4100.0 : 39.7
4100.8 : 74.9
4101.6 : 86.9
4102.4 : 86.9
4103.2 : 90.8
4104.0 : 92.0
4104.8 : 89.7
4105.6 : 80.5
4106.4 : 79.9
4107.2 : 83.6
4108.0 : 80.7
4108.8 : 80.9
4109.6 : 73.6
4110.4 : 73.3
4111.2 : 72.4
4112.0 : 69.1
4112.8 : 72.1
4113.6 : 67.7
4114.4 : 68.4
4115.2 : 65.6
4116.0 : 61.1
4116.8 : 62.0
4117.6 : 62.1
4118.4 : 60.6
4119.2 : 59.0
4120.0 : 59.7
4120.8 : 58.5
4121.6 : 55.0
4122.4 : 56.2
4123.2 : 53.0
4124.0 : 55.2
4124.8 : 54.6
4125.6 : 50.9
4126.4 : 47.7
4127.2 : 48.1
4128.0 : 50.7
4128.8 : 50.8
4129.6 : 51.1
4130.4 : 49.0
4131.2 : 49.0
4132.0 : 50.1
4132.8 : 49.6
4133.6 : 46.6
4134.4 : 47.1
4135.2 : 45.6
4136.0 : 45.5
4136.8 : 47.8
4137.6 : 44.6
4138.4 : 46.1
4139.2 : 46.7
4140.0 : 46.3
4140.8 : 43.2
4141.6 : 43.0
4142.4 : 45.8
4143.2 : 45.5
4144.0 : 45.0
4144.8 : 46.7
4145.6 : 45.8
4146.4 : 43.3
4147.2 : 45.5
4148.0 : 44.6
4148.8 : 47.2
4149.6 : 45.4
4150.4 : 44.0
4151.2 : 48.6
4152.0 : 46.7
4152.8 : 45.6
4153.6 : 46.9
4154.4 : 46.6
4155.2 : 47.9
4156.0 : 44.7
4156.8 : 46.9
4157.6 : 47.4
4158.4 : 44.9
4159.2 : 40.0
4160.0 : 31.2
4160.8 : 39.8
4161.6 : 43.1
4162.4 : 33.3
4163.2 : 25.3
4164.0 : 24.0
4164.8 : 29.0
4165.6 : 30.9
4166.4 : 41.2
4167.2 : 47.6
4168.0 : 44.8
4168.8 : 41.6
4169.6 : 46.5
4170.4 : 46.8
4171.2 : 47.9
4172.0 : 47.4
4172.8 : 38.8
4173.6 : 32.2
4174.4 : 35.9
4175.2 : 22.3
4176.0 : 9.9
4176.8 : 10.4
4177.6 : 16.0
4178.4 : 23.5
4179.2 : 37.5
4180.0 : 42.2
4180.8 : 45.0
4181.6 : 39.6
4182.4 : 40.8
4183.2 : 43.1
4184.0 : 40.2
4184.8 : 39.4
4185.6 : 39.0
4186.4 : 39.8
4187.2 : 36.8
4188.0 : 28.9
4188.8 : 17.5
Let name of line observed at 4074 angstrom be Lyman alpha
